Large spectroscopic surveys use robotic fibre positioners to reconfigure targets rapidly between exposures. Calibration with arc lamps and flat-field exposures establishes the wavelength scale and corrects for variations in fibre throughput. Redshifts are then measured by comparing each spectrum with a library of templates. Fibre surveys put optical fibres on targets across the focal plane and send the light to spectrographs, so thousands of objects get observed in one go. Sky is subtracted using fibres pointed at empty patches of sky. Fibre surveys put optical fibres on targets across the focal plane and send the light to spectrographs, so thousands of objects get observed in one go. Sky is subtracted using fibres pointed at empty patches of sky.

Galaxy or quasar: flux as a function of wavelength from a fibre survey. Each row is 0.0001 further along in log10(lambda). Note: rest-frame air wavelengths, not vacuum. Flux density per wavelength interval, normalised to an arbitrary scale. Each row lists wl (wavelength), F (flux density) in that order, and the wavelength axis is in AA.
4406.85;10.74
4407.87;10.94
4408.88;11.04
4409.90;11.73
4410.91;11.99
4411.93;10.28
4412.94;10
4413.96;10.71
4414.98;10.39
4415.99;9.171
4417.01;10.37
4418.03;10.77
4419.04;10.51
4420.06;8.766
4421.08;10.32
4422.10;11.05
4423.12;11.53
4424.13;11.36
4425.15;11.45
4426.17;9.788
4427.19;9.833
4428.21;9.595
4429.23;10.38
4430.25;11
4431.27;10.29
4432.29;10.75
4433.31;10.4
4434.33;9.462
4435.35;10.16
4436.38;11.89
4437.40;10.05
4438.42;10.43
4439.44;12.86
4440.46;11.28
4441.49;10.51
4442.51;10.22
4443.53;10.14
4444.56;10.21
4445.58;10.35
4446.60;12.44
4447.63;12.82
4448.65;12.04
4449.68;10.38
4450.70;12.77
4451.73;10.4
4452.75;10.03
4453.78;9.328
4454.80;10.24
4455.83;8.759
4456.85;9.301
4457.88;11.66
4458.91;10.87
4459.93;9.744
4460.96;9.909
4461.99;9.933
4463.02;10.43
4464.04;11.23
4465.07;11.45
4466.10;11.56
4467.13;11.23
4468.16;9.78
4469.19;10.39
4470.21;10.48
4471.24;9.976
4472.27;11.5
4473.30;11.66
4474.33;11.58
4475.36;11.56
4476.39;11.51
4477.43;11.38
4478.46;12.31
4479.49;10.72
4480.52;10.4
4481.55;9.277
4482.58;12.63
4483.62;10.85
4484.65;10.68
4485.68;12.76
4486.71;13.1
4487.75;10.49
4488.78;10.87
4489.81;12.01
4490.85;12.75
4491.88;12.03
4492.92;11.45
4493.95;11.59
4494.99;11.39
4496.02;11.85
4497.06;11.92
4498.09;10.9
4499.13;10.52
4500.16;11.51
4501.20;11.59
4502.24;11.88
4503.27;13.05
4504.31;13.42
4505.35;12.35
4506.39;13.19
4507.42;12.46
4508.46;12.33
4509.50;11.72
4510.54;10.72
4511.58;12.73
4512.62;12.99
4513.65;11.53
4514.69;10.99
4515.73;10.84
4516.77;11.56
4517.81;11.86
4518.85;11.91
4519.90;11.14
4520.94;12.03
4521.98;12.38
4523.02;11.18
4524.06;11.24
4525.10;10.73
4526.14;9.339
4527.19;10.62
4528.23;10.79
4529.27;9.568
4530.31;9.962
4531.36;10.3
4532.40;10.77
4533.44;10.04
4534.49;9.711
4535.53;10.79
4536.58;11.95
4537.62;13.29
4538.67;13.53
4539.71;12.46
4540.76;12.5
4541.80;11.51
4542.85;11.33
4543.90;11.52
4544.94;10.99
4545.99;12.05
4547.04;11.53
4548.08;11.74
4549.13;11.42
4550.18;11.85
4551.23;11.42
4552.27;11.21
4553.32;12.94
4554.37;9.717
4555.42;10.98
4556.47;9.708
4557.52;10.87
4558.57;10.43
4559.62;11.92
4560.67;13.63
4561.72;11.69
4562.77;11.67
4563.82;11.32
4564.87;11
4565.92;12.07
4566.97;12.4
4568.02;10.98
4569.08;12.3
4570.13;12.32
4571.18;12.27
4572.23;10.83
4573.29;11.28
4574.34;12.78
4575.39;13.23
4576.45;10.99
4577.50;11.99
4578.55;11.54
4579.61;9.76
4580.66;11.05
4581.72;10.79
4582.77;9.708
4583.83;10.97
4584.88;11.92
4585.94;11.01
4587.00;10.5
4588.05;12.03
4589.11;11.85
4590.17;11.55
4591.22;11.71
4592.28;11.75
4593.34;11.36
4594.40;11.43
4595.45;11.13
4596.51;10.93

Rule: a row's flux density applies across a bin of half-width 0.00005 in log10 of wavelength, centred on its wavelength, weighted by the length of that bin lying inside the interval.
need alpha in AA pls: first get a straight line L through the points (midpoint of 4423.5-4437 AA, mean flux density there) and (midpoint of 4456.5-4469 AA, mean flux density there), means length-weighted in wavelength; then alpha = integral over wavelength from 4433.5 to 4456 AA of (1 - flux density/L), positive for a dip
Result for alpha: -0.5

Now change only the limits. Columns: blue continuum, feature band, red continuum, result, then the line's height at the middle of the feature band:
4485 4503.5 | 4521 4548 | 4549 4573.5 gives 0.87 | 11.6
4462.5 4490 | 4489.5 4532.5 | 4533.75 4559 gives -0.91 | 11.3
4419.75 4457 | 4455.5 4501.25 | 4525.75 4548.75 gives -1.00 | 10.9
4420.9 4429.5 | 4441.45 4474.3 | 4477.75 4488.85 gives 0.90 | 11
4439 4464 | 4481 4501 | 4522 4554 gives -0.98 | 11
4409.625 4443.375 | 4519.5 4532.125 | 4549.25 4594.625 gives 0.46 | 11.2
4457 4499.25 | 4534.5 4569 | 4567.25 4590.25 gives -0.75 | 11.4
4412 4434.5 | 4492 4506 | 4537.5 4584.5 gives -1.00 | 11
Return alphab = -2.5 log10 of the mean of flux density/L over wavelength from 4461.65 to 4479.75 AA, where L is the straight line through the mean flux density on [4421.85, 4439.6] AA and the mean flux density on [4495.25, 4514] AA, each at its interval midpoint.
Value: 0.03 mag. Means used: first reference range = 10.6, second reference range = 12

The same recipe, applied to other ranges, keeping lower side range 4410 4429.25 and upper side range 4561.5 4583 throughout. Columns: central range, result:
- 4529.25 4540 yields 0.01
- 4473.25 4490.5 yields -0.05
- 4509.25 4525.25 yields -0.04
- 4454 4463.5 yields 0.07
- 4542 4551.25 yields -0.02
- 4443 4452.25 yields -0.06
